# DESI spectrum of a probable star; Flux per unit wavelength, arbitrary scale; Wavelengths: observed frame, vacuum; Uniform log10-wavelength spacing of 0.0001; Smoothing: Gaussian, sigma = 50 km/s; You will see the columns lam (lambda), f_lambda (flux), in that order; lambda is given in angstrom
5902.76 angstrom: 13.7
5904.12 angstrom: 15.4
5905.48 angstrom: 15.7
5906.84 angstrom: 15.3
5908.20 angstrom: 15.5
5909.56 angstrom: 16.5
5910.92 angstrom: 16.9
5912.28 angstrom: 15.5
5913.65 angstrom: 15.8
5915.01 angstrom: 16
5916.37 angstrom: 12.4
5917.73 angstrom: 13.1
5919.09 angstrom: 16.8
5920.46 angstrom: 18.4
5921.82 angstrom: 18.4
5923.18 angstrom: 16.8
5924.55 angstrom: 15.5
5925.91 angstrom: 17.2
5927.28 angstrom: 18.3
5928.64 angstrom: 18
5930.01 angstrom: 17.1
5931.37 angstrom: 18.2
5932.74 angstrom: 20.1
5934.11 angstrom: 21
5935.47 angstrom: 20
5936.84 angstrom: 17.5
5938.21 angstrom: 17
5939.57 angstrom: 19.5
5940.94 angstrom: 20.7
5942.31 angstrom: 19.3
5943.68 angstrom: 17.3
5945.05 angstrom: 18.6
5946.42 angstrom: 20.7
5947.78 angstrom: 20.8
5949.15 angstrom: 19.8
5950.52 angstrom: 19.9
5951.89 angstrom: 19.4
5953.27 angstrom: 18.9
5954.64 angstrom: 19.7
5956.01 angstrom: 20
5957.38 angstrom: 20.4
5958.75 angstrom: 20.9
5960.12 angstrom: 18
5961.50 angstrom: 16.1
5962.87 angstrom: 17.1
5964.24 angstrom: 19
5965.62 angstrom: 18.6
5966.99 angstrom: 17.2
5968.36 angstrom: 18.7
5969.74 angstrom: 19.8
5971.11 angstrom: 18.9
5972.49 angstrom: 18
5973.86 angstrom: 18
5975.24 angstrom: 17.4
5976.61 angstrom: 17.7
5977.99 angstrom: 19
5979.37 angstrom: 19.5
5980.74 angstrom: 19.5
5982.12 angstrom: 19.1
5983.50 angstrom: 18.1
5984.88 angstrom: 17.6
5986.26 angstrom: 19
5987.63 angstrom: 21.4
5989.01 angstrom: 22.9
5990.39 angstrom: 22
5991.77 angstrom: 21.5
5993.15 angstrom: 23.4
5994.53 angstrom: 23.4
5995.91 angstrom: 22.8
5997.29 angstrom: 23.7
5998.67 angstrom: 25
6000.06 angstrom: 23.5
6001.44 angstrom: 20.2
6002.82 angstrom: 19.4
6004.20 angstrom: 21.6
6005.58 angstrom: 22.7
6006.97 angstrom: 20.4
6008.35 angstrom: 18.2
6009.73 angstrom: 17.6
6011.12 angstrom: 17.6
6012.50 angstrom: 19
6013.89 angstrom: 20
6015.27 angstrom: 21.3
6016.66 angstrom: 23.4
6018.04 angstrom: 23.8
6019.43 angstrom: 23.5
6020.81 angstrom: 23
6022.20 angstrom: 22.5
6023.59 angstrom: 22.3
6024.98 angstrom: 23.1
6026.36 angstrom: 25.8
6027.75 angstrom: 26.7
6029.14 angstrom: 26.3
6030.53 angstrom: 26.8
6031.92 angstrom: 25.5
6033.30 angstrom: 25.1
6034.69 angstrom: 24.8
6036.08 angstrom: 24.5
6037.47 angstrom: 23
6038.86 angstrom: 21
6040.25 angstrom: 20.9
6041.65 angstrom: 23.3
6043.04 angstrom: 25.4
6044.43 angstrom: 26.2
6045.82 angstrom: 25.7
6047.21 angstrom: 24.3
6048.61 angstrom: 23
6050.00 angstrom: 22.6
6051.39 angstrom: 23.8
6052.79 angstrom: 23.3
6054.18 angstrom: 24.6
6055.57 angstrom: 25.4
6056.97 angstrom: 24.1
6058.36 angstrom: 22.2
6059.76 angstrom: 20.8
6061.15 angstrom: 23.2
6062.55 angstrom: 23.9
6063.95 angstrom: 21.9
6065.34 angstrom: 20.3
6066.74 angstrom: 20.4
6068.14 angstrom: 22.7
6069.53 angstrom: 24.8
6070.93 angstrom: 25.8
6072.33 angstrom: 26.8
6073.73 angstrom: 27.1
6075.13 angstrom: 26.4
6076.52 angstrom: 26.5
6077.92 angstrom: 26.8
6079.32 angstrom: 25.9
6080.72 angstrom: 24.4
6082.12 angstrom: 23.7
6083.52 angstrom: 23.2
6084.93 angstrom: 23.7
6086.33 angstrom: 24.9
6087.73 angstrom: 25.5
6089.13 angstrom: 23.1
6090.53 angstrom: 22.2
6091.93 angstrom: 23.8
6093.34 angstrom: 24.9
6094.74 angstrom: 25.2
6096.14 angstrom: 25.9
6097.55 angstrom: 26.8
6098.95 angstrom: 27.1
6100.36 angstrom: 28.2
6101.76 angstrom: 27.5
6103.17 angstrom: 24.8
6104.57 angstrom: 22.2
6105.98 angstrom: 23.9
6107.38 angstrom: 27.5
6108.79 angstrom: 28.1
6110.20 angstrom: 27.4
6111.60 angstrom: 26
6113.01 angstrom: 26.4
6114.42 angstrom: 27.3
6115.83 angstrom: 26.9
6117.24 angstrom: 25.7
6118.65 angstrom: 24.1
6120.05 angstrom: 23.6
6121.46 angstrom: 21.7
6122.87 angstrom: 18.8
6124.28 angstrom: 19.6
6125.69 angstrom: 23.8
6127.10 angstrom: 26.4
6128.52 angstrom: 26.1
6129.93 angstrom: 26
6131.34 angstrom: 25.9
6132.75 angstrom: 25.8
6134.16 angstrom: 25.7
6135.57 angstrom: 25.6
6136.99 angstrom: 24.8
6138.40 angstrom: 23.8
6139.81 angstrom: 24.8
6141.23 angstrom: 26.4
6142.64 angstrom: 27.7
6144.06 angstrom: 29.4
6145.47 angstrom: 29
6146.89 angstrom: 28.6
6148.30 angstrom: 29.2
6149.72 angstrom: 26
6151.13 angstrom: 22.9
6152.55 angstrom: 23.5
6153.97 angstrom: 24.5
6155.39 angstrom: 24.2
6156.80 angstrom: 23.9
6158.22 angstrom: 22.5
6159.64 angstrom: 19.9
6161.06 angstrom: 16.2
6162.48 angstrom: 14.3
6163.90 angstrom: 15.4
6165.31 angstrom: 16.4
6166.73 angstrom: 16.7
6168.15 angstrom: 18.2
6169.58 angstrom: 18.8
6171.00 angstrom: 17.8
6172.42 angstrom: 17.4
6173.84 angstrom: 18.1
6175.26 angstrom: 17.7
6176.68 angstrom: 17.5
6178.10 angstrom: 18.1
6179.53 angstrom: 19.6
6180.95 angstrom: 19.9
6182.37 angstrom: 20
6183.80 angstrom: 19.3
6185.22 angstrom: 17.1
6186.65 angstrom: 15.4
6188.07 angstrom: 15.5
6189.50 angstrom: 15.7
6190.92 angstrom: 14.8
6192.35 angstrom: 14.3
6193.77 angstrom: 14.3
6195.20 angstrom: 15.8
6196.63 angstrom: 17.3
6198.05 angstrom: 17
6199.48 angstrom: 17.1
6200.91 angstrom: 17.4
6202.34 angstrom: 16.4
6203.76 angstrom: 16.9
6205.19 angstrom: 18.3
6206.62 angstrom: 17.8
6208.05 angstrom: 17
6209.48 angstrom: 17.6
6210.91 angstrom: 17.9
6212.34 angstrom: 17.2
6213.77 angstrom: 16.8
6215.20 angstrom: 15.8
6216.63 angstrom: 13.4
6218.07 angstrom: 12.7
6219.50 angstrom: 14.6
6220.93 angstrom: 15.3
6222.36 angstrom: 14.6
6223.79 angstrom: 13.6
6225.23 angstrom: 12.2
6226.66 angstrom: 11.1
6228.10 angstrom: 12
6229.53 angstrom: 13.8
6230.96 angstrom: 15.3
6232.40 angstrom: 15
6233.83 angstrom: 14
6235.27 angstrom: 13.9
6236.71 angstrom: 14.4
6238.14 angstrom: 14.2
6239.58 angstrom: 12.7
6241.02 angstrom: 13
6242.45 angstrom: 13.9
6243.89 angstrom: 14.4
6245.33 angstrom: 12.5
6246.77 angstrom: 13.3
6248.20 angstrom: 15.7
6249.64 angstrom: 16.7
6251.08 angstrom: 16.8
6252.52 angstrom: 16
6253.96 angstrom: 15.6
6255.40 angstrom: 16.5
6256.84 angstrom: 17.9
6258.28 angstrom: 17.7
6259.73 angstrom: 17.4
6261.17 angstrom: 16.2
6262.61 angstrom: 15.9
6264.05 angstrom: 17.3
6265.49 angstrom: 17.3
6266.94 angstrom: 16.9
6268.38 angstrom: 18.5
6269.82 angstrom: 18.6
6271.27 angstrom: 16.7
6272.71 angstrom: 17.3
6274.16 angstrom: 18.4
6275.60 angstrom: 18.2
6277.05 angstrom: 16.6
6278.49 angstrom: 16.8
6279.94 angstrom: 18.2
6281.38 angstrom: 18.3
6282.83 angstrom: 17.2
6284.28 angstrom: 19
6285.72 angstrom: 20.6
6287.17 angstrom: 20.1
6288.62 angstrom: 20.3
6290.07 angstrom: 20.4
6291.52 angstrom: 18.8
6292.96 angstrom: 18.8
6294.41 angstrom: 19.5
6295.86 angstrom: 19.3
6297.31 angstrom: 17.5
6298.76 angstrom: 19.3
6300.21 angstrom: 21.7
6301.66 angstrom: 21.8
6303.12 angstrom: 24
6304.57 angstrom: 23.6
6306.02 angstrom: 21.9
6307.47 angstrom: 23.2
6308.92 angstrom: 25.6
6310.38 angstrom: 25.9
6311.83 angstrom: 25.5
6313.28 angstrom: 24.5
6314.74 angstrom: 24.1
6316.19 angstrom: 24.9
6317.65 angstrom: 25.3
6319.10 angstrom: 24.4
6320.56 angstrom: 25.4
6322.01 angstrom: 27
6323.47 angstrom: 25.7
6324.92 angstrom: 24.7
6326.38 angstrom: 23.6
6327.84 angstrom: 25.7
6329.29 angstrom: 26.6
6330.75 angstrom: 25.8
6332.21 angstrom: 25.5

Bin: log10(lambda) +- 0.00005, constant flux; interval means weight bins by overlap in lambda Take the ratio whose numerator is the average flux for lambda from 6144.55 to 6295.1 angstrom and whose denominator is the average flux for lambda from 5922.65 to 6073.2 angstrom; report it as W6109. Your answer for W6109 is 0.82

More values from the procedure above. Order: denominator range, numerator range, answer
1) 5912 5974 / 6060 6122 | 1.37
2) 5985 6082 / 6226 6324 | 0.80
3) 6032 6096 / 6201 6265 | 0.64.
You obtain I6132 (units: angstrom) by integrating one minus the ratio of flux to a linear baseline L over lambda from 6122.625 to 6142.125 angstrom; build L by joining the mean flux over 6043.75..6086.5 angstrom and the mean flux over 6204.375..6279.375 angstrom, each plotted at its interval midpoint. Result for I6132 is -3.6 angstrom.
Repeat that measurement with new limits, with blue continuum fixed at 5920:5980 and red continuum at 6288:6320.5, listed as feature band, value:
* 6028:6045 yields -4.2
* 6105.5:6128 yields -4.9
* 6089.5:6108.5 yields -4.9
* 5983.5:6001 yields -2.6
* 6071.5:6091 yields -4.9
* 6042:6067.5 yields -4.7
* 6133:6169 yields -4.2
